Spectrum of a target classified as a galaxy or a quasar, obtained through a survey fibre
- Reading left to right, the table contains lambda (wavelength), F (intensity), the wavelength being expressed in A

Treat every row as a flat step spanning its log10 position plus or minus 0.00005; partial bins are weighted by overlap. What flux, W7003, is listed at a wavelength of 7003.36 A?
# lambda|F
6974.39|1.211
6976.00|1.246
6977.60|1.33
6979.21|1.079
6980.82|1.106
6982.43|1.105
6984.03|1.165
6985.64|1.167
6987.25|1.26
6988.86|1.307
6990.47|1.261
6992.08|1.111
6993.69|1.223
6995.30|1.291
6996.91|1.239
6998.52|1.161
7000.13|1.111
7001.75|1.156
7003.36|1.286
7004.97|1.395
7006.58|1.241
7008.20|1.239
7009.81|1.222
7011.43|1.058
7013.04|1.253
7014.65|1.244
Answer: 1.286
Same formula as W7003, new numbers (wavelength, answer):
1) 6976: 1.246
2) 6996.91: 1.239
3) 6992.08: 1.111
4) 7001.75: 1.156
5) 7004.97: 1.395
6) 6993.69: 1.223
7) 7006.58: 1.241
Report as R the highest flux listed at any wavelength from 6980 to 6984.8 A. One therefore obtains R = 1.165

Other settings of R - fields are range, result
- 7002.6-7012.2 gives 1.395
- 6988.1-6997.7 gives 1.307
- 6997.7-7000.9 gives 1.161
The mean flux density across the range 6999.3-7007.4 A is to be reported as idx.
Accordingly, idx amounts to 1.24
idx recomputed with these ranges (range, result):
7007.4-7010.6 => 1.23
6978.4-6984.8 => 1.11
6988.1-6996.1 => 1.24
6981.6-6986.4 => 1.15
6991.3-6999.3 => 1.21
